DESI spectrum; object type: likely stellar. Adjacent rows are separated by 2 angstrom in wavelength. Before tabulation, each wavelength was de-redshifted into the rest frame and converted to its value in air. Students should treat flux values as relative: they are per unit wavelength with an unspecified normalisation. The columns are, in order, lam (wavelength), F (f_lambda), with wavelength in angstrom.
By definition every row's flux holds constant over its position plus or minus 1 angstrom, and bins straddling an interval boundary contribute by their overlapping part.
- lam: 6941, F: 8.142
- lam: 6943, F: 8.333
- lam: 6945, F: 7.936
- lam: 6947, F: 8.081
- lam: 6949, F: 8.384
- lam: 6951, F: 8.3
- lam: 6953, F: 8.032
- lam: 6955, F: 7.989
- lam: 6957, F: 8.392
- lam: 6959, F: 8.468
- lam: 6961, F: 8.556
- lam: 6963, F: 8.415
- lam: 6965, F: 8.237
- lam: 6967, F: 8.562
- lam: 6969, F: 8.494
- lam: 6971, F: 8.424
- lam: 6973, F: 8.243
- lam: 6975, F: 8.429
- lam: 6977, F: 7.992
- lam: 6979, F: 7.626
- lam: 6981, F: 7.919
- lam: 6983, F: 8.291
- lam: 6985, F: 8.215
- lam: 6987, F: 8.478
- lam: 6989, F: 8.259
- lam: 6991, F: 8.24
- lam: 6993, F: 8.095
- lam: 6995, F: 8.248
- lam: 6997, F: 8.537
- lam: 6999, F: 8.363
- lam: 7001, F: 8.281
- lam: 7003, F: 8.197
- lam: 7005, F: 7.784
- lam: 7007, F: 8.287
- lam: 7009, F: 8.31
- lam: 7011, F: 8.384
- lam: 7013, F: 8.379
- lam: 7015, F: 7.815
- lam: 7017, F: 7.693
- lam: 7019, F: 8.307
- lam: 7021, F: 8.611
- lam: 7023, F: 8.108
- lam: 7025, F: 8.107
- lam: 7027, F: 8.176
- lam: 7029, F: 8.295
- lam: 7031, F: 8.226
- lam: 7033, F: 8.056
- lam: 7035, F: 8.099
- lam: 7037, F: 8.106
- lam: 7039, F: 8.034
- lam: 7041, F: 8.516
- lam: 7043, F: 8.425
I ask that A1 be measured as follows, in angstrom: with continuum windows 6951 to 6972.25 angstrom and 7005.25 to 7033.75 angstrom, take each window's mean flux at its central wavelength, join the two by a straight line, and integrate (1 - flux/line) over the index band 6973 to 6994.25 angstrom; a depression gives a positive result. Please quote 0.3 angstrom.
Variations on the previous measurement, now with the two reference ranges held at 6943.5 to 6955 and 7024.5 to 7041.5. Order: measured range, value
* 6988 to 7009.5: -0.2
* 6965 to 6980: -0.2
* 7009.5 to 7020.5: 0.0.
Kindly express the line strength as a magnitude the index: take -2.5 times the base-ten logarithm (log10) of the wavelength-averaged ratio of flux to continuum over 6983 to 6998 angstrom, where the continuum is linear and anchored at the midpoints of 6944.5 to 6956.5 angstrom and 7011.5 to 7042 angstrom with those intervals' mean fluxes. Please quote -0.02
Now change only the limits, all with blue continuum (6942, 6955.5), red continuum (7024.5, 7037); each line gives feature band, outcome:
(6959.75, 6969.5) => -0.04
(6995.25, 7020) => -0.01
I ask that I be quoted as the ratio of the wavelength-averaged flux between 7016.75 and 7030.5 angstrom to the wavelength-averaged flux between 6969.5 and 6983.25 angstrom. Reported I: 1.0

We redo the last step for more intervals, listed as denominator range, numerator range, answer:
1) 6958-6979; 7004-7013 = 0.98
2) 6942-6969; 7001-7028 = 0.99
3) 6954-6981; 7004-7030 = 0.99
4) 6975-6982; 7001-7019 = 1.02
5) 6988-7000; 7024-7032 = 0.99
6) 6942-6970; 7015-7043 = 0.99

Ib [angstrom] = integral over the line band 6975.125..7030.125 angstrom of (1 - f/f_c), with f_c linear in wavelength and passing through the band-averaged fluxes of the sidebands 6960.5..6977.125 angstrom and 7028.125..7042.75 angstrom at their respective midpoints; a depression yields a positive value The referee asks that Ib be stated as 0.7 angstrom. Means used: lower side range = 8.39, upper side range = 8.2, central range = 8.19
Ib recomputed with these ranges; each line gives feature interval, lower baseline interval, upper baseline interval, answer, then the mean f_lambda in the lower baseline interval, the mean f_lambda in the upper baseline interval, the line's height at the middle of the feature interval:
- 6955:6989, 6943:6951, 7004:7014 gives -0.4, 8.18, 8.23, 8.2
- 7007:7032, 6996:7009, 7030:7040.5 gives -0.1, 8.25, 8.12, 8.18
